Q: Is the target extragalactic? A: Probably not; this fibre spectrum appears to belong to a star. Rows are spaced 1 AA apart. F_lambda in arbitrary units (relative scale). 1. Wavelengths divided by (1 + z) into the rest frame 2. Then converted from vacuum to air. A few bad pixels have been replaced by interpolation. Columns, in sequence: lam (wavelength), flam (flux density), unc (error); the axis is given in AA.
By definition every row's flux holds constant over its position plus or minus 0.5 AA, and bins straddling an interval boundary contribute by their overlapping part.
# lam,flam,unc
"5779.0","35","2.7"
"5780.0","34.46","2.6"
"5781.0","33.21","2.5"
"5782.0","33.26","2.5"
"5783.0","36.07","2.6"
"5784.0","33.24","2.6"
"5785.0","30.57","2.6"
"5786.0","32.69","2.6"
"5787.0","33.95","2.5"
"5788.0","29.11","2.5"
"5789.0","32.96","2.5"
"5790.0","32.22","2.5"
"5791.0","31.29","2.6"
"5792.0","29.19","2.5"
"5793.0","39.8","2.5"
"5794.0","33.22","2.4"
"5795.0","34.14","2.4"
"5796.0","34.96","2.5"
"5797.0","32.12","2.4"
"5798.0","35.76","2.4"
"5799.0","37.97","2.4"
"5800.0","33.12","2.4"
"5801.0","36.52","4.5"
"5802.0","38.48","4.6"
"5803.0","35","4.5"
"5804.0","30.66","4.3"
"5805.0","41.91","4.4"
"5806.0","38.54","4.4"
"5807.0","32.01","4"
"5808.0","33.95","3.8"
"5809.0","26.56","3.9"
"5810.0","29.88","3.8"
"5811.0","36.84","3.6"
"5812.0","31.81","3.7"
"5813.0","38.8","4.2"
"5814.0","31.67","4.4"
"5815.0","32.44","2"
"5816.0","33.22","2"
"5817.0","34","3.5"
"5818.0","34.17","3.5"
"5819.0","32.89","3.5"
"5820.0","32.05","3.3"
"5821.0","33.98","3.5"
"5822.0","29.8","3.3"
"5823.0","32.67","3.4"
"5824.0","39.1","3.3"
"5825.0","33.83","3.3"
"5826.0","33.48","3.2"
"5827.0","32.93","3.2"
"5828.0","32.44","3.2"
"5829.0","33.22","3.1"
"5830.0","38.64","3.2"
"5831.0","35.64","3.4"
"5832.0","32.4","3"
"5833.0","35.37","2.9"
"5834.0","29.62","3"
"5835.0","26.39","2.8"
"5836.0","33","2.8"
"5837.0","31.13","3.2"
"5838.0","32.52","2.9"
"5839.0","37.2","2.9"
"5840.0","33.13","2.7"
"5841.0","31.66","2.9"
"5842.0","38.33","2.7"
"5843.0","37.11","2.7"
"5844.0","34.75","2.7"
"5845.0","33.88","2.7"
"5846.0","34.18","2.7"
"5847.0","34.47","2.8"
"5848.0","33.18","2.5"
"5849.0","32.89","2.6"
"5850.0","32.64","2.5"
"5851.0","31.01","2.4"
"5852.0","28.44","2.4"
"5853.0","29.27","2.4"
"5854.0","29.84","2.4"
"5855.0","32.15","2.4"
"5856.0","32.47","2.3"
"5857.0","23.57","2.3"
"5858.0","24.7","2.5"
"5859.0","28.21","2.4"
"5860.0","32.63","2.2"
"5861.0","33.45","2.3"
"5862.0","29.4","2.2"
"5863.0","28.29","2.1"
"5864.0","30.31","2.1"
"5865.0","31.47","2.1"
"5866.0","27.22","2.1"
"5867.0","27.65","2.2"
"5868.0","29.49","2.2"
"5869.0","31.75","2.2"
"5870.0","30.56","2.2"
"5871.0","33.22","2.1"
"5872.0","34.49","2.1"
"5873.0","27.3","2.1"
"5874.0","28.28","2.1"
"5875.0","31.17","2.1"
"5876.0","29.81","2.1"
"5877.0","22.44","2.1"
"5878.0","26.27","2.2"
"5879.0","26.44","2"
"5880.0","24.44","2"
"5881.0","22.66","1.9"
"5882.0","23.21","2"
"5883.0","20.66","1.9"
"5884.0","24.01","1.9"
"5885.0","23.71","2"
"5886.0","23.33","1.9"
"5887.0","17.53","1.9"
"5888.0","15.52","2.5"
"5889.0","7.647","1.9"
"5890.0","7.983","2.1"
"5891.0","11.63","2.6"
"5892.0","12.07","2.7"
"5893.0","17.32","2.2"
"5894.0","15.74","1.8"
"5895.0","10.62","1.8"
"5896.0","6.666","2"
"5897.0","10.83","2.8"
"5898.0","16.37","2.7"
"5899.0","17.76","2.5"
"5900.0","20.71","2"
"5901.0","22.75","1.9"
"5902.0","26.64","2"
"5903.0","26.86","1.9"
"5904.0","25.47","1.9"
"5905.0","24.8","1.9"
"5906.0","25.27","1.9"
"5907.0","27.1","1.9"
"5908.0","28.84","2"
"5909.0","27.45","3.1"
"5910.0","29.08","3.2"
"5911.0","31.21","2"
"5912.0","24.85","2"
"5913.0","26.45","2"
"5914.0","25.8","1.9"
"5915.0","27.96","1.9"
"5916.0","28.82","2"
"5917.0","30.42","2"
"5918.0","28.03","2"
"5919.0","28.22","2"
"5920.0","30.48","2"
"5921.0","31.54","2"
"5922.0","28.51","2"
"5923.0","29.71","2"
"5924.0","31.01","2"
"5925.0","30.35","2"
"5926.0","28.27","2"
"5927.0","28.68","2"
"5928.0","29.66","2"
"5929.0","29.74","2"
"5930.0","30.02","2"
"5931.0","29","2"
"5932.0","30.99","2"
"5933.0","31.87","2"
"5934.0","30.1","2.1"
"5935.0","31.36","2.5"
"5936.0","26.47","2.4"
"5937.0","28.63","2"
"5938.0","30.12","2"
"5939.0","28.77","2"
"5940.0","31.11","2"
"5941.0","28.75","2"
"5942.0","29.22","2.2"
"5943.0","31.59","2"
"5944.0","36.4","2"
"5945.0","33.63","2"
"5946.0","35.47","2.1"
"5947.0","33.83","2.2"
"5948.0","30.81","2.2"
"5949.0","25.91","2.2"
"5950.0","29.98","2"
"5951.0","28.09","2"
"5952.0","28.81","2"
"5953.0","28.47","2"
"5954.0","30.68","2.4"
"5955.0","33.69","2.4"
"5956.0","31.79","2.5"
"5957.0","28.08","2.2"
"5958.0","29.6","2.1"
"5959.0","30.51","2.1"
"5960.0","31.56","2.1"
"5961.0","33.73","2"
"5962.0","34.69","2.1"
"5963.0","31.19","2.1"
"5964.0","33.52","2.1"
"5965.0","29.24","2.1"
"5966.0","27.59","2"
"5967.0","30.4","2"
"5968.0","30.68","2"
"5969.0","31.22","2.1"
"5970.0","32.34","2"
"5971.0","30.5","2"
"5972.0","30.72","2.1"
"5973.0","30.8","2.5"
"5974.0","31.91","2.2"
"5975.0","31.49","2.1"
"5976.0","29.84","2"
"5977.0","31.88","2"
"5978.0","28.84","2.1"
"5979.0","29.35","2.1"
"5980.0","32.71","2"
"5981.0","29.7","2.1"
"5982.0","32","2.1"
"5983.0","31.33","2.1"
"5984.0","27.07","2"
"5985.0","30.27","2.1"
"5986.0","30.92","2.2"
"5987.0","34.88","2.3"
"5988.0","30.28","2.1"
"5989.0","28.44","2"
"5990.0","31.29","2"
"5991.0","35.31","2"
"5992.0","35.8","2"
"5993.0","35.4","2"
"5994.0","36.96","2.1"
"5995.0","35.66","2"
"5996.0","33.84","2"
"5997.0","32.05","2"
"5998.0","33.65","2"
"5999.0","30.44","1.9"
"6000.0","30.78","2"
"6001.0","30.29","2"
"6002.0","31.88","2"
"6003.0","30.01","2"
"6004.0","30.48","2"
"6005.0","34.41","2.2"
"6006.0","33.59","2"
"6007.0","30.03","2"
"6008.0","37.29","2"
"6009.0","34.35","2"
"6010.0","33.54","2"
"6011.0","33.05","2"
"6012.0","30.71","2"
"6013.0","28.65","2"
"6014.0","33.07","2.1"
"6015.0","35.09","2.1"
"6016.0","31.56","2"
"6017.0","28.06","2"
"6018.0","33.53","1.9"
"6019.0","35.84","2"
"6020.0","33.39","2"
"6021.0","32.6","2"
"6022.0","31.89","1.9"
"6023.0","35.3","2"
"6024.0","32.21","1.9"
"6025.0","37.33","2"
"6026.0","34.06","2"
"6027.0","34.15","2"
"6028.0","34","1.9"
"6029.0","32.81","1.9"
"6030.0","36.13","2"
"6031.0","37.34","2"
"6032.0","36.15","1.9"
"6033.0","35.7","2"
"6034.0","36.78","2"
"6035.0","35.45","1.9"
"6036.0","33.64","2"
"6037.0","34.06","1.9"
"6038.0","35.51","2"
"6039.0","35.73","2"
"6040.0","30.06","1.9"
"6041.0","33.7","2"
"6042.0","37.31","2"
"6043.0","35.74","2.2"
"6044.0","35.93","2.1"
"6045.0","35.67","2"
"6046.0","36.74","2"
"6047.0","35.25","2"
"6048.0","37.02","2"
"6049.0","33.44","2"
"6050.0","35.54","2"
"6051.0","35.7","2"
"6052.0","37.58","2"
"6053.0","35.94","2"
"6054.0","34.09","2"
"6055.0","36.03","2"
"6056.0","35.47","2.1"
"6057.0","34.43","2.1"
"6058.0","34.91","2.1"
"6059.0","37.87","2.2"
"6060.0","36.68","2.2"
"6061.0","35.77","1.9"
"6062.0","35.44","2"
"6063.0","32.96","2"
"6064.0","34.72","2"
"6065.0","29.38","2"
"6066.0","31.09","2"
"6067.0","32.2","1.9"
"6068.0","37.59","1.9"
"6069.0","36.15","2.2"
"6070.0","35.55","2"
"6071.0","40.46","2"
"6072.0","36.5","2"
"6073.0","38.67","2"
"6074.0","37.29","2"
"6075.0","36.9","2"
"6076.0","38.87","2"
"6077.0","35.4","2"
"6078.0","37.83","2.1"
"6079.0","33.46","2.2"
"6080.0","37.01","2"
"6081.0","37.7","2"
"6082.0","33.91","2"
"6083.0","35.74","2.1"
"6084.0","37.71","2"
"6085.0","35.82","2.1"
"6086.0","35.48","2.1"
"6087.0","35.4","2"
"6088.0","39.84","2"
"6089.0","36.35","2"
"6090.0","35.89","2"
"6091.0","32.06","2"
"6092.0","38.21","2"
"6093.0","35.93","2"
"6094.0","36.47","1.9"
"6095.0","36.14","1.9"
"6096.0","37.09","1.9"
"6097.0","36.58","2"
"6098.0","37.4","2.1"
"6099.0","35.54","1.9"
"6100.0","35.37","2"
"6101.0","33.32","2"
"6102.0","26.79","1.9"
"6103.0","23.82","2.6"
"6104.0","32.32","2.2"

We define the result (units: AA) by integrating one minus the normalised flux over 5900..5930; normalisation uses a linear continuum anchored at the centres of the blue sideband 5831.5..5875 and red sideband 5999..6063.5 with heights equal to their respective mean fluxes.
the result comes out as 4.1 AA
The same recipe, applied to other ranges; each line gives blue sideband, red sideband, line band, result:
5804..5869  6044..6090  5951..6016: 5.58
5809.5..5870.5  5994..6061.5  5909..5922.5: 1.84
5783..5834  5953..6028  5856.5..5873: 1.76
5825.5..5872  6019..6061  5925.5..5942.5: 1.91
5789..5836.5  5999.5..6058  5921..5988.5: 6.68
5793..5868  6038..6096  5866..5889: 5.32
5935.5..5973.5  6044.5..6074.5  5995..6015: 0.41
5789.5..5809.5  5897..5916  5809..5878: -3.18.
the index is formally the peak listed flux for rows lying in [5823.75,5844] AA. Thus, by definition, 39.1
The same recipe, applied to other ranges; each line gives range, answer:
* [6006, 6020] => 37.29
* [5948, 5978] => 34.69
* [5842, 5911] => 38.33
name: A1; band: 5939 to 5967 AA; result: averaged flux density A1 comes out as 31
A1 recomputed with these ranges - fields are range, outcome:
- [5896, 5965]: 28.6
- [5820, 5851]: 33.6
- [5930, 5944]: 30.1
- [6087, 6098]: 36.5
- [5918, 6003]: 31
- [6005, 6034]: 33.7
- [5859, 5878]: 29.8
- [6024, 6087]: 35.5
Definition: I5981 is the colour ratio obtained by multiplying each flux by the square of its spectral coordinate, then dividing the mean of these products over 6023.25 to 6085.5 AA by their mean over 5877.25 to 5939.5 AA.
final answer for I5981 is 1.5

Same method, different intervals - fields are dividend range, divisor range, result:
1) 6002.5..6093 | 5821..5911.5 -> 1.35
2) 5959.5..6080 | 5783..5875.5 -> 1.10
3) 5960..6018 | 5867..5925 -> 1.36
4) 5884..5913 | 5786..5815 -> 0.61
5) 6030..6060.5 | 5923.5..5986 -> 1.20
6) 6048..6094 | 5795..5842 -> 1.15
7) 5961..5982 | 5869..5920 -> 1.37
